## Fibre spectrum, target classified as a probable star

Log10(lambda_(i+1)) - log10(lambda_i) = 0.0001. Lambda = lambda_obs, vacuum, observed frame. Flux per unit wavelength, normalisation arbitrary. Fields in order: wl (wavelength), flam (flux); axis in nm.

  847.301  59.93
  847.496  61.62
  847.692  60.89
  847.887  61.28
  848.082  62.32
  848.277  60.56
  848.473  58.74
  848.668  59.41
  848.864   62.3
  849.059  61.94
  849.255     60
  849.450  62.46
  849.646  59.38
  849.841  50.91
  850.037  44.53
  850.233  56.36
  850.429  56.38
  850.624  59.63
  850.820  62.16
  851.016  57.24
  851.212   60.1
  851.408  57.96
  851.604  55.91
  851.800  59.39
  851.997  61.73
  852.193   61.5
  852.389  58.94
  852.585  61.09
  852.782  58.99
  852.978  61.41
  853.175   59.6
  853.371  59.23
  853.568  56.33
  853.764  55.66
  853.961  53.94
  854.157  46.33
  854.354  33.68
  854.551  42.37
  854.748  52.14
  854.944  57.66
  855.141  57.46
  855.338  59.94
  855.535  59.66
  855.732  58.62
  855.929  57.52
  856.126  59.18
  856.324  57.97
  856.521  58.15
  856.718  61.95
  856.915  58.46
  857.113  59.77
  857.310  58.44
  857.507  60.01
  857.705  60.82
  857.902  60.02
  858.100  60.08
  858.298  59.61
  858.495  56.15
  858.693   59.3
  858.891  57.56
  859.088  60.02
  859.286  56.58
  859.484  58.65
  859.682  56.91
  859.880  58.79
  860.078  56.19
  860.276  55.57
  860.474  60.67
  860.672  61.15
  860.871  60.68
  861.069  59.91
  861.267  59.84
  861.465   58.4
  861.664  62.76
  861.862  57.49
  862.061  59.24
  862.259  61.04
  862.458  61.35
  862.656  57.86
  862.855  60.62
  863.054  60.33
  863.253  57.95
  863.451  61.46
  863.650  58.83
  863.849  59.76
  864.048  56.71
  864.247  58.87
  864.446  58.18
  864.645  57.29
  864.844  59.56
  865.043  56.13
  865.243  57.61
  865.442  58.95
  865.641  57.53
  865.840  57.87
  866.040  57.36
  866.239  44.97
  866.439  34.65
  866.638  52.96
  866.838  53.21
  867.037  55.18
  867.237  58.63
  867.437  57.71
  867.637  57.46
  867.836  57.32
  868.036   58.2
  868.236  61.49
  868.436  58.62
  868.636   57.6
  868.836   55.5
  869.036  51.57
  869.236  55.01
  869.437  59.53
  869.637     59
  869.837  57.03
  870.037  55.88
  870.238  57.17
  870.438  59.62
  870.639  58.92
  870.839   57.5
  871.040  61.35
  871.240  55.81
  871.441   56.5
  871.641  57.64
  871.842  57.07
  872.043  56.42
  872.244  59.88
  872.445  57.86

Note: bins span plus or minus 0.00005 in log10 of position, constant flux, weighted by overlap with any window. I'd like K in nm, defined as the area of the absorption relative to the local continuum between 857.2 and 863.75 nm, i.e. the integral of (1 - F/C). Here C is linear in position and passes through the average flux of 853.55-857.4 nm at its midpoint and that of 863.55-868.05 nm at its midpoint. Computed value -0.44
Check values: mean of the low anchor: 55.2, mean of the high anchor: 55.8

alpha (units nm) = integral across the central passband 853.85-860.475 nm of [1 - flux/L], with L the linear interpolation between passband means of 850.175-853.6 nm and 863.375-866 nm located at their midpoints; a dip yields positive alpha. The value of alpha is 0.24 nm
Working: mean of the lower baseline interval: 59.2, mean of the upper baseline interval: 58.3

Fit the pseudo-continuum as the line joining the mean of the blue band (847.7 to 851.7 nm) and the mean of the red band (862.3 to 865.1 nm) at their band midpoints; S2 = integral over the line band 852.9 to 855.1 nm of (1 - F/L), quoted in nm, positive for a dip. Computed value 0.23 nm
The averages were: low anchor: 58.5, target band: 52.6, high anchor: 59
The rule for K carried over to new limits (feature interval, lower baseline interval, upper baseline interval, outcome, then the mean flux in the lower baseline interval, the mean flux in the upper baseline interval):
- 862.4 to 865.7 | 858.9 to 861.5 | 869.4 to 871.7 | -0.02 nm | 58.7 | 58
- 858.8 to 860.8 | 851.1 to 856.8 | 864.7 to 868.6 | -0.07 nm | 56.7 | 55.6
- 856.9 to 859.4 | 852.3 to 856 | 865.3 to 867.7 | -0.19 nm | 55.3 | 53.9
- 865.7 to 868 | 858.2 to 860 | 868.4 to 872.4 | 0.16 nm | 58.2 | 57.4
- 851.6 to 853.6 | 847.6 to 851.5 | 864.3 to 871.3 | -0.05 nm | 58.7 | 56.4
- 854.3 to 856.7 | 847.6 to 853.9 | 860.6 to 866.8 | 0.13 nm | 58.9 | 57.6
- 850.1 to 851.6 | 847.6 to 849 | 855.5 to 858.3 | 0.06 nm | 60.8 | 59.3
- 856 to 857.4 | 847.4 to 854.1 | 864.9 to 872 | -0.03 nm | 58.7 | 56.3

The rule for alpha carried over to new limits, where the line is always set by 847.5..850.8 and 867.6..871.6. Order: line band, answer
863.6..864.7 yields -0.01 nm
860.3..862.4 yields -0.07 nm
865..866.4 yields 0.07 nm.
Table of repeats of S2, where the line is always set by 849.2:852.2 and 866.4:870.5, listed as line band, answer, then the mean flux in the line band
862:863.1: -0.07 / 60.1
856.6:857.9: -0.06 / 59.9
